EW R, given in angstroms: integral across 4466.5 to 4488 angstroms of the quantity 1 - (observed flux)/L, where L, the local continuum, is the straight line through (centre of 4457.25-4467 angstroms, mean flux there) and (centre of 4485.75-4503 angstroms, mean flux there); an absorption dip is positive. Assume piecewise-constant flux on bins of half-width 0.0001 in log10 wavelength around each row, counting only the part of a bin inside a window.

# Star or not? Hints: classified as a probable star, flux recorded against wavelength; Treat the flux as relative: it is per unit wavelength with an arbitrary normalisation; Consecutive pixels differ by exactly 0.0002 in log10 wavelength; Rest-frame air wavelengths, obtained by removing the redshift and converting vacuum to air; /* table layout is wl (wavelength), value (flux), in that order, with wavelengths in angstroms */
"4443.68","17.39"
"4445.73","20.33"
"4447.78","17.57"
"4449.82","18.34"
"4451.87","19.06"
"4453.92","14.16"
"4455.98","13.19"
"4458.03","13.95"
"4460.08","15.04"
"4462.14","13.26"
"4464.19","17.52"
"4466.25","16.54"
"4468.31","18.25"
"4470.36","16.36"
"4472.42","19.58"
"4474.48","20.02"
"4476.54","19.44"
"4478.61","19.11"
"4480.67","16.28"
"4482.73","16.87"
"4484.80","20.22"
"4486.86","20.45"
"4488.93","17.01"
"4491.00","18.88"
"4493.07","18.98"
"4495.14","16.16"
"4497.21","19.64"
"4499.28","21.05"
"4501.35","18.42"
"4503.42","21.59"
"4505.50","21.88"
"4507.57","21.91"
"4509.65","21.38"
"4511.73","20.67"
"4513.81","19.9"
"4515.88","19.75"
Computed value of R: -2.03 angstroms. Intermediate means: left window 15.3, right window 18.9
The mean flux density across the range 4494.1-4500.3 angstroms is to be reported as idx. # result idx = 19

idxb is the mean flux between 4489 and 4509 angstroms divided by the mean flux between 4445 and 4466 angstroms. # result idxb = 1.2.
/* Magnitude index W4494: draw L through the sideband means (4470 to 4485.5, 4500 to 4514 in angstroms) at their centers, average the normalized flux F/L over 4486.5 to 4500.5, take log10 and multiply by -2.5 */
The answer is 0.06 mag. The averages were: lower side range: 18.5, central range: 18.8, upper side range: 20.9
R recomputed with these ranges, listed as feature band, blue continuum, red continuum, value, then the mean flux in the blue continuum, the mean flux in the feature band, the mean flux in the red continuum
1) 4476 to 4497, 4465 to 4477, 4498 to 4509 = 1.28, 18.3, 18.4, 21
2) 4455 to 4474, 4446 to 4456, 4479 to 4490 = 1.59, 17.1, 16.1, 18.2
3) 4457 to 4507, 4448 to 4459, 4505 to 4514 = 1.05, 15.9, 18.2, 21.2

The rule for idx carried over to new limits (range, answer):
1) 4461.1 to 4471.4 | 16.4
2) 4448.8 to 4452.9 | 18.7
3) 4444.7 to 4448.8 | 18.9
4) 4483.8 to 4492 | 19.1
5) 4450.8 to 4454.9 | 16.7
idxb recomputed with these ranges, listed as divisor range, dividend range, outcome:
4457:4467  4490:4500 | 1.24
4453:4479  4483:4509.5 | 1.18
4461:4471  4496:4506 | 1.24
